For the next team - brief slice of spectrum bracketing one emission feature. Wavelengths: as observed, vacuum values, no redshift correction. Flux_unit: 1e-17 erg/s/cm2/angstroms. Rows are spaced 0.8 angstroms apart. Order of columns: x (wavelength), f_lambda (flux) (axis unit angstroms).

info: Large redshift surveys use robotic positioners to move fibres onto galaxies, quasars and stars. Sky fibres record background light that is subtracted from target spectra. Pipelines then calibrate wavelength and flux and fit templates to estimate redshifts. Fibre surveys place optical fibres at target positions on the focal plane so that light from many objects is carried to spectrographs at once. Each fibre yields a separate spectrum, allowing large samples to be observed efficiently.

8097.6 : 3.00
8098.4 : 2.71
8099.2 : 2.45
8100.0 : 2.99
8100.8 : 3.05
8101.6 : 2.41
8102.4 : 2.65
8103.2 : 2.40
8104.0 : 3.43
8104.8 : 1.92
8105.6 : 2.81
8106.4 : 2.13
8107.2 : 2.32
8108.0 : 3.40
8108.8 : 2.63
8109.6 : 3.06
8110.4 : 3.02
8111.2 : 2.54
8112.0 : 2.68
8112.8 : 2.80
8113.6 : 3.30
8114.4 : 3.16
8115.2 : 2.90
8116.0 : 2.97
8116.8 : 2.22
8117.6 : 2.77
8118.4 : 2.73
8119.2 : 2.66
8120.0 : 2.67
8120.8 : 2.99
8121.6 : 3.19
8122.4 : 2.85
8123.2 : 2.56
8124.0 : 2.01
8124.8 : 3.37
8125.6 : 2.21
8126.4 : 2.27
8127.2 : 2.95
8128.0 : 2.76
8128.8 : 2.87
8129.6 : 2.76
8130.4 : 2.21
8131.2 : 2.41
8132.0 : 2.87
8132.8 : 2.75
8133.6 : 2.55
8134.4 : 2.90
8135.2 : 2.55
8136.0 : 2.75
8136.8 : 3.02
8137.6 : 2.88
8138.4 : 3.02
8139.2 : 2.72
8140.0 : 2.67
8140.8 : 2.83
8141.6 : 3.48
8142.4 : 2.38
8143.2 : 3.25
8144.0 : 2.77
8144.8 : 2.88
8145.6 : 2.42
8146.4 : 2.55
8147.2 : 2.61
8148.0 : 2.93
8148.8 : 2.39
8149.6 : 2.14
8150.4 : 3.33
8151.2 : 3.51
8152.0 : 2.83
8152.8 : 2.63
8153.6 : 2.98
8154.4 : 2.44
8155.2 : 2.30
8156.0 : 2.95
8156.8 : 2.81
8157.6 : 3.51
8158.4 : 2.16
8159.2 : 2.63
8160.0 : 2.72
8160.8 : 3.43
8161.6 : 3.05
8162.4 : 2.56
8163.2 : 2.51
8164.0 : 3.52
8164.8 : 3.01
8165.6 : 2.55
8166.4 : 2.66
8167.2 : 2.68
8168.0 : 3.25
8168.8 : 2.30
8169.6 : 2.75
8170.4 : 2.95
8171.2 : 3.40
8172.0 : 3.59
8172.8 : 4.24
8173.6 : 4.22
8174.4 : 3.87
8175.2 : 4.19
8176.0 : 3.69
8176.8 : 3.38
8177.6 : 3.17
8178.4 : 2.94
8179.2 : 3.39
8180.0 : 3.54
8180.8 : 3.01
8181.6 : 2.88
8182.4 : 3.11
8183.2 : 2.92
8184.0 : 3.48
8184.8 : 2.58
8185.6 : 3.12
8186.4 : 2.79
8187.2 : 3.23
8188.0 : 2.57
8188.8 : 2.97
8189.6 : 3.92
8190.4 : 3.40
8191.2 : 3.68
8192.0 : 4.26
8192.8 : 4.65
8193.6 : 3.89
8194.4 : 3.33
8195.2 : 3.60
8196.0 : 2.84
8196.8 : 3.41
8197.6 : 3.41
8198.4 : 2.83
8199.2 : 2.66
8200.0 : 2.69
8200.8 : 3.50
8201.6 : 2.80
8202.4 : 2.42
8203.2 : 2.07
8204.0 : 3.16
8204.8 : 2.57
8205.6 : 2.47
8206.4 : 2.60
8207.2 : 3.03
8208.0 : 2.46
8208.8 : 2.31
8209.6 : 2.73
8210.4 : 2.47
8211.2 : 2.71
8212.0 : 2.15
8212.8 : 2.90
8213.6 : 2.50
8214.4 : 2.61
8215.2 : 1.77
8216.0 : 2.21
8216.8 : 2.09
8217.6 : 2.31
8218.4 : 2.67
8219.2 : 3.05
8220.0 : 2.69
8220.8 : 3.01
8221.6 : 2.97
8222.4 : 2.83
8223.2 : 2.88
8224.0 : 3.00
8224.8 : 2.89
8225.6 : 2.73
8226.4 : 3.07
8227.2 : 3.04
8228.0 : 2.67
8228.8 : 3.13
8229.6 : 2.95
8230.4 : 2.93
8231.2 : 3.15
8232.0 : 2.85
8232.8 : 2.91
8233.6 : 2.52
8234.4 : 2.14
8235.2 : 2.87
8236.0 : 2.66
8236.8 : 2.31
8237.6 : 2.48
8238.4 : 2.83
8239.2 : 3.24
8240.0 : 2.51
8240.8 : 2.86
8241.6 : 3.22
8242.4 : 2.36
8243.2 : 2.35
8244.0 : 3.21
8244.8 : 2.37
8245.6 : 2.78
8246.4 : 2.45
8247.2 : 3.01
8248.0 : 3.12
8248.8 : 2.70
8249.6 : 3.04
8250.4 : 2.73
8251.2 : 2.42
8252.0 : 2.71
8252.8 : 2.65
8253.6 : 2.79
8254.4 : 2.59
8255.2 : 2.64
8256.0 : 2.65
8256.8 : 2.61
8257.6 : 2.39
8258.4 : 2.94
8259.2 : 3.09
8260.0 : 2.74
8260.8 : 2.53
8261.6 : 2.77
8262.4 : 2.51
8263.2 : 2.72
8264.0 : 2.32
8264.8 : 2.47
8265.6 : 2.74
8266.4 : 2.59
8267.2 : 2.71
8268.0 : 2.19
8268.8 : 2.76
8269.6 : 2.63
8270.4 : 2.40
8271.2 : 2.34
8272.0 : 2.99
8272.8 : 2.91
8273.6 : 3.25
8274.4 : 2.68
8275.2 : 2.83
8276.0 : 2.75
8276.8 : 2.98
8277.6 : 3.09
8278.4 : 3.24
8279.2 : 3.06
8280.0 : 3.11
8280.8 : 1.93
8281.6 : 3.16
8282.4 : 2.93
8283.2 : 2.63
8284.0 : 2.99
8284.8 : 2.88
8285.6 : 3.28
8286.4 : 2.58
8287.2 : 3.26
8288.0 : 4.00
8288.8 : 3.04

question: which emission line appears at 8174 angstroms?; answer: [S II] 6716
